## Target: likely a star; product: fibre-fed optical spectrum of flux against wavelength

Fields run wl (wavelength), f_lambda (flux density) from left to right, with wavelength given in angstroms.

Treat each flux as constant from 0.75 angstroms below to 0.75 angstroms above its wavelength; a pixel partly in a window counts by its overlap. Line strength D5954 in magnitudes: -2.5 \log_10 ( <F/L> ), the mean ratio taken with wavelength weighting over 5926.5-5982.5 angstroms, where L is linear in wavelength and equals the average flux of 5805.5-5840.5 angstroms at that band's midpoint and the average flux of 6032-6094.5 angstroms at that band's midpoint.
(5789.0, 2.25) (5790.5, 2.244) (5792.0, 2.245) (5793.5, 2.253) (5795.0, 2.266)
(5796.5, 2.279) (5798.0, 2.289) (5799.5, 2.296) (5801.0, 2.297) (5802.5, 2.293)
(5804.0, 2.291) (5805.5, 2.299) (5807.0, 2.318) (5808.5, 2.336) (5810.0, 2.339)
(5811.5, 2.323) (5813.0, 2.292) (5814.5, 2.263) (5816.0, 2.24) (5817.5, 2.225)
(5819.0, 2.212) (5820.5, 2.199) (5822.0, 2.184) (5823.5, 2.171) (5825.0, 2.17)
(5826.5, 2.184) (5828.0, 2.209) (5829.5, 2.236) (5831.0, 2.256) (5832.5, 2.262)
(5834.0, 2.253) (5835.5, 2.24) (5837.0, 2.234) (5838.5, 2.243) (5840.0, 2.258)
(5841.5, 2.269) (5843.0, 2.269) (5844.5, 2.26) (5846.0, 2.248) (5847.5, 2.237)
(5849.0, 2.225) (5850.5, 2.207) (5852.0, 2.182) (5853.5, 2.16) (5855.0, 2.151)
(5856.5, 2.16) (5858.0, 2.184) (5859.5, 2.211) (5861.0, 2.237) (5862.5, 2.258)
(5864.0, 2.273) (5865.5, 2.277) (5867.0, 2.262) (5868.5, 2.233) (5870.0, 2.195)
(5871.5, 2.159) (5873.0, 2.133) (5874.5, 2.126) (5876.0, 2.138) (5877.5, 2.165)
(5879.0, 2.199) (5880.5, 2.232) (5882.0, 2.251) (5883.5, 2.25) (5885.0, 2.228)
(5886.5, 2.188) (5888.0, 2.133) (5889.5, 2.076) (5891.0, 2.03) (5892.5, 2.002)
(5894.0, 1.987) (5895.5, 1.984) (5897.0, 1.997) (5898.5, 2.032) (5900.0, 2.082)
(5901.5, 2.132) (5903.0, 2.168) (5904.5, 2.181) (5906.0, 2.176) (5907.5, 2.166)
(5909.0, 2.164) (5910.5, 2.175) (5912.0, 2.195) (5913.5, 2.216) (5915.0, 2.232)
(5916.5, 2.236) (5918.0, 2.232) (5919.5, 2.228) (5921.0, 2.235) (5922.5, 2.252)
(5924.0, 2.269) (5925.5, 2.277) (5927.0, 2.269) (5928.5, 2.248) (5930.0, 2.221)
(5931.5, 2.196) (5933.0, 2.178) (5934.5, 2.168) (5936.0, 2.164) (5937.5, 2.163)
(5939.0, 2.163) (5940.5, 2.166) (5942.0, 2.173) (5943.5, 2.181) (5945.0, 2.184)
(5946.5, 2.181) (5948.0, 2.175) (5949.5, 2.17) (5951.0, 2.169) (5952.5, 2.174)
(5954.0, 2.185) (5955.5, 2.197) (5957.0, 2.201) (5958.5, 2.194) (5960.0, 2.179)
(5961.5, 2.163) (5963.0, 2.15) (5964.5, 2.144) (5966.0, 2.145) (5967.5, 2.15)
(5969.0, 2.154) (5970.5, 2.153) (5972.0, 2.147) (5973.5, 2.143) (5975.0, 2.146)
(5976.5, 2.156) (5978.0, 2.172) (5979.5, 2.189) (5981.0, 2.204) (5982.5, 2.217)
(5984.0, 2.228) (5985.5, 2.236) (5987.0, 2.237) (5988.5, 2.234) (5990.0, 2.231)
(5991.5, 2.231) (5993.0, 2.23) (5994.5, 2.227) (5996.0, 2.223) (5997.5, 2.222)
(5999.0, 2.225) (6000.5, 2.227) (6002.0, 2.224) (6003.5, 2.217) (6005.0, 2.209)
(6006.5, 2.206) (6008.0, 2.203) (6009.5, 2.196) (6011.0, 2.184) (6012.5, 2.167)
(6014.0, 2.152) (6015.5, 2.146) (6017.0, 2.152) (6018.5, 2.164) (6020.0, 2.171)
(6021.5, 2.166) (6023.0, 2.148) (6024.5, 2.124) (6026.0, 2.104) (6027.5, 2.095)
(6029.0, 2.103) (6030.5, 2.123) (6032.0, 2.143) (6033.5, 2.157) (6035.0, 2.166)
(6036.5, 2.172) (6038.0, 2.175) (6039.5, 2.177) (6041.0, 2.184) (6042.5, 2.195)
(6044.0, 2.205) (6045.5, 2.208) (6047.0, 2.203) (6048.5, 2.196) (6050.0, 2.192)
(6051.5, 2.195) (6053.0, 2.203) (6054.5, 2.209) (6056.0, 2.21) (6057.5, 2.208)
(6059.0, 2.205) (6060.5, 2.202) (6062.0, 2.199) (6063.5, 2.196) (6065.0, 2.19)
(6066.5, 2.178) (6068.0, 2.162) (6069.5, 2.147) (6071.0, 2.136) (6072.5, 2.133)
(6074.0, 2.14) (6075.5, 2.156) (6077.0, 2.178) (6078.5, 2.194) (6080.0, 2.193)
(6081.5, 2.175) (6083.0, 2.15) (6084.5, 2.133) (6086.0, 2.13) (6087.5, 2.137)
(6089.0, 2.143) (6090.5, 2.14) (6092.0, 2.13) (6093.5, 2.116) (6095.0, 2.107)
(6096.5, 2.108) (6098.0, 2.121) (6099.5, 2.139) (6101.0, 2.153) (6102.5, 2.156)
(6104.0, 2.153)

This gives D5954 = 0.01 mag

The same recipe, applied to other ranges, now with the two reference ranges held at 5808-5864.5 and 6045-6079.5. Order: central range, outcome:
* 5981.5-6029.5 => 0.00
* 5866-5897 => 0.04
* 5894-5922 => 0.03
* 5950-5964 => 0.01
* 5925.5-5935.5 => 0.00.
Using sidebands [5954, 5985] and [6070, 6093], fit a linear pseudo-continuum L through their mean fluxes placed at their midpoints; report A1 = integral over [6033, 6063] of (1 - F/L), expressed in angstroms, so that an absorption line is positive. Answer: -0.5 angstroms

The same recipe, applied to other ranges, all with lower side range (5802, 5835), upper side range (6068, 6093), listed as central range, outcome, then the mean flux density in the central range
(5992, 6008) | -0.3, 2.22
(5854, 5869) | 0.1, 2.22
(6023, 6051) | 0.1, 2.16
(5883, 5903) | 1.2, 2.09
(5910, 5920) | 0.0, 2.22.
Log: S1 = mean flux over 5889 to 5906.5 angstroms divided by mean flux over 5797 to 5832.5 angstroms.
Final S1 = 0.9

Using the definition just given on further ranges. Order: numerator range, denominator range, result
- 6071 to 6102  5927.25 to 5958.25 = 0.98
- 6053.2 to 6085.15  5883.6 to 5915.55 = 1.03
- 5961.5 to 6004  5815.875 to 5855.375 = 0.99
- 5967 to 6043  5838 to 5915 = 1.00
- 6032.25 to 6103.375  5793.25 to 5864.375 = 0.97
